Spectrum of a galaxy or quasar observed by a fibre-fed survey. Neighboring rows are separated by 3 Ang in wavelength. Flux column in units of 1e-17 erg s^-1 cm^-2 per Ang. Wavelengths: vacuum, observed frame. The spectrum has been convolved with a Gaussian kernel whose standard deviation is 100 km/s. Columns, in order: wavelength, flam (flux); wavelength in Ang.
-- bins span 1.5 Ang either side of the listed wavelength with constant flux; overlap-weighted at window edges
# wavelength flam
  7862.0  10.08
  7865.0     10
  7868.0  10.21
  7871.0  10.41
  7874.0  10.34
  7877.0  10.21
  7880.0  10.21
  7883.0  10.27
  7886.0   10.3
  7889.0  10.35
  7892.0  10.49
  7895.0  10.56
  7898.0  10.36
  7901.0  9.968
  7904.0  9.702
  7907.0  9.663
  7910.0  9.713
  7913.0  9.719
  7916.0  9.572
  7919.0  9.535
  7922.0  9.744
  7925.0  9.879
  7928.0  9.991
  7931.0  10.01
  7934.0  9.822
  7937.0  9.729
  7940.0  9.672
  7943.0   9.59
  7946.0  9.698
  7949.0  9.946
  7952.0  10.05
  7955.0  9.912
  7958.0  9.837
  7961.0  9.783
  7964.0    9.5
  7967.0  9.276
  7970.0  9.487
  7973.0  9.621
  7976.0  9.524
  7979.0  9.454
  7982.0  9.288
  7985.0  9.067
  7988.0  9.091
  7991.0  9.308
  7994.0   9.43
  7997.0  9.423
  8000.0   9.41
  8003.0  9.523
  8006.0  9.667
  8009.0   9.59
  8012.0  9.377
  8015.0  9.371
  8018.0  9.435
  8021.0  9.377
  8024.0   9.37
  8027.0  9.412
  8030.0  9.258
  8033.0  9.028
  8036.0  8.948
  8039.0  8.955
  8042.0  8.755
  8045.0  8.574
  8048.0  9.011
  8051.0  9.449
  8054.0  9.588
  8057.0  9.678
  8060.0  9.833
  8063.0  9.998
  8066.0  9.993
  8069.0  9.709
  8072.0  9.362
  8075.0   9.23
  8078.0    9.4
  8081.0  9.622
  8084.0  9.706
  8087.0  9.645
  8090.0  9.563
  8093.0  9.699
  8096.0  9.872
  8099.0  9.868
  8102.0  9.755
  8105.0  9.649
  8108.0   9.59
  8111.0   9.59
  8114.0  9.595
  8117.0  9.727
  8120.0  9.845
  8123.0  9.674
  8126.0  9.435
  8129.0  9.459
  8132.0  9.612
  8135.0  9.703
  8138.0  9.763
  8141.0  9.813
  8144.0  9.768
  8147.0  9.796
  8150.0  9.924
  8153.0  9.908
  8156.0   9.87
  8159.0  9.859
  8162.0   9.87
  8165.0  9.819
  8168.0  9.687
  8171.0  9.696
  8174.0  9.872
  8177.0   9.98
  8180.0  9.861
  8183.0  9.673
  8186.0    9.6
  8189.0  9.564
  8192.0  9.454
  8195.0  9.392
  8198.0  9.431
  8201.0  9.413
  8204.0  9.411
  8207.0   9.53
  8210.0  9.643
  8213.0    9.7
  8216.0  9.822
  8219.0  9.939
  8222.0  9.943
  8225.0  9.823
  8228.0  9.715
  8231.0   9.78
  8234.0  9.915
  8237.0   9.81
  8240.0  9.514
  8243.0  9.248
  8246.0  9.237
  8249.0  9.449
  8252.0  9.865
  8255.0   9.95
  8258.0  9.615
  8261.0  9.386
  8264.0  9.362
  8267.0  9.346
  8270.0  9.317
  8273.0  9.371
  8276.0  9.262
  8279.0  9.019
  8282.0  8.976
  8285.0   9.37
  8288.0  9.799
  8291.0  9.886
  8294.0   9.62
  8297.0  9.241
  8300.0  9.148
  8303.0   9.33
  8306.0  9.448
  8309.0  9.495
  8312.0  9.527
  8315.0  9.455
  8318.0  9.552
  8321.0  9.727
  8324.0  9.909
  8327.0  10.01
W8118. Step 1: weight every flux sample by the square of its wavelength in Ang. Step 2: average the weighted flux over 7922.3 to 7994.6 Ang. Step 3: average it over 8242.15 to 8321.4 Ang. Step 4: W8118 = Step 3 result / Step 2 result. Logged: 1.06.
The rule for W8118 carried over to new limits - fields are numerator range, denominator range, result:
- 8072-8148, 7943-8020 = 1.05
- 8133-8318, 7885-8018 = 1.06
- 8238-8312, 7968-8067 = 1.07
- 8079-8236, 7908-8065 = 1.07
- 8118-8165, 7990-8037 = 1.07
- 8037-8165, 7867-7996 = 1.02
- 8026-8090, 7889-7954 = 0.98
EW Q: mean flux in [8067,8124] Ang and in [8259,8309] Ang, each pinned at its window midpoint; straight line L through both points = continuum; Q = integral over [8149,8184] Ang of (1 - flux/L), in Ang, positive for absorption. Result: -1.1 Ang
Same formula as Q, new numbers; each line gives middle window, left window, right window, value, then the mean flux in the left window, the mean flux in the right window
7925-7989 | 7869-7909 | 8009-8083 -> 1.3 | 10.2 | 9.37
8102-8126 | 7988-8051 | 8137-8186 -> -0.1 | 9.26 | 9.82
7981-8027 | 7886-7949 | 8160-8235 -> 2.1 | 9.9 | 9.7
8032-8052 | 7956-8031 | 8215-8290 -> 1.1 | 9.44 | 9.55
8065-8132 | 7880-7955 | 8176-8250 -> 0.8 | 9.94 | 9.63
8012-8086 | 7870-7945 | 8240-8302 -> 2.9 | 9.99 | 9.42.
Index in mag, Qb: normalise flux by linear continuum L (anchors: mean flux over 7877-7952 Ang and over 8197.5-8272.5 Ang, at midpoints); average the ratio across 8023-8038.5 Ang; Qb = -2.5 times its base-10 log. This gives 0.07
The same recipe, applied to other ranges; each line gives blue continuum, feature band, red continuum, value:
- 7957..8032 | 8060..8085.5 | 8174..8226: -0.01 mag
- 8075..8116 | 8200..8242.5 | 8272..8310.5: -0.03 mag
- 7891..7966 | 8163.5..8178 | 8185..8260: -0.02 mag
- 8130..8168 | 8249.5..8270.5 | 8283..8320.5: 0.00 mag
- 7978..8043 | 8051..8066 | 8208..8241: -0.04 mag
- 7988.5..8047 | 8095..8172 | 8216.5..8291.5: -0.04 mag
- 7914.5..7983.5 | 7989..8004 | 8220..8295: 0.03 mag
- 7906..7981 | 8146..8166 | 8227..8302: -0.03 mag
